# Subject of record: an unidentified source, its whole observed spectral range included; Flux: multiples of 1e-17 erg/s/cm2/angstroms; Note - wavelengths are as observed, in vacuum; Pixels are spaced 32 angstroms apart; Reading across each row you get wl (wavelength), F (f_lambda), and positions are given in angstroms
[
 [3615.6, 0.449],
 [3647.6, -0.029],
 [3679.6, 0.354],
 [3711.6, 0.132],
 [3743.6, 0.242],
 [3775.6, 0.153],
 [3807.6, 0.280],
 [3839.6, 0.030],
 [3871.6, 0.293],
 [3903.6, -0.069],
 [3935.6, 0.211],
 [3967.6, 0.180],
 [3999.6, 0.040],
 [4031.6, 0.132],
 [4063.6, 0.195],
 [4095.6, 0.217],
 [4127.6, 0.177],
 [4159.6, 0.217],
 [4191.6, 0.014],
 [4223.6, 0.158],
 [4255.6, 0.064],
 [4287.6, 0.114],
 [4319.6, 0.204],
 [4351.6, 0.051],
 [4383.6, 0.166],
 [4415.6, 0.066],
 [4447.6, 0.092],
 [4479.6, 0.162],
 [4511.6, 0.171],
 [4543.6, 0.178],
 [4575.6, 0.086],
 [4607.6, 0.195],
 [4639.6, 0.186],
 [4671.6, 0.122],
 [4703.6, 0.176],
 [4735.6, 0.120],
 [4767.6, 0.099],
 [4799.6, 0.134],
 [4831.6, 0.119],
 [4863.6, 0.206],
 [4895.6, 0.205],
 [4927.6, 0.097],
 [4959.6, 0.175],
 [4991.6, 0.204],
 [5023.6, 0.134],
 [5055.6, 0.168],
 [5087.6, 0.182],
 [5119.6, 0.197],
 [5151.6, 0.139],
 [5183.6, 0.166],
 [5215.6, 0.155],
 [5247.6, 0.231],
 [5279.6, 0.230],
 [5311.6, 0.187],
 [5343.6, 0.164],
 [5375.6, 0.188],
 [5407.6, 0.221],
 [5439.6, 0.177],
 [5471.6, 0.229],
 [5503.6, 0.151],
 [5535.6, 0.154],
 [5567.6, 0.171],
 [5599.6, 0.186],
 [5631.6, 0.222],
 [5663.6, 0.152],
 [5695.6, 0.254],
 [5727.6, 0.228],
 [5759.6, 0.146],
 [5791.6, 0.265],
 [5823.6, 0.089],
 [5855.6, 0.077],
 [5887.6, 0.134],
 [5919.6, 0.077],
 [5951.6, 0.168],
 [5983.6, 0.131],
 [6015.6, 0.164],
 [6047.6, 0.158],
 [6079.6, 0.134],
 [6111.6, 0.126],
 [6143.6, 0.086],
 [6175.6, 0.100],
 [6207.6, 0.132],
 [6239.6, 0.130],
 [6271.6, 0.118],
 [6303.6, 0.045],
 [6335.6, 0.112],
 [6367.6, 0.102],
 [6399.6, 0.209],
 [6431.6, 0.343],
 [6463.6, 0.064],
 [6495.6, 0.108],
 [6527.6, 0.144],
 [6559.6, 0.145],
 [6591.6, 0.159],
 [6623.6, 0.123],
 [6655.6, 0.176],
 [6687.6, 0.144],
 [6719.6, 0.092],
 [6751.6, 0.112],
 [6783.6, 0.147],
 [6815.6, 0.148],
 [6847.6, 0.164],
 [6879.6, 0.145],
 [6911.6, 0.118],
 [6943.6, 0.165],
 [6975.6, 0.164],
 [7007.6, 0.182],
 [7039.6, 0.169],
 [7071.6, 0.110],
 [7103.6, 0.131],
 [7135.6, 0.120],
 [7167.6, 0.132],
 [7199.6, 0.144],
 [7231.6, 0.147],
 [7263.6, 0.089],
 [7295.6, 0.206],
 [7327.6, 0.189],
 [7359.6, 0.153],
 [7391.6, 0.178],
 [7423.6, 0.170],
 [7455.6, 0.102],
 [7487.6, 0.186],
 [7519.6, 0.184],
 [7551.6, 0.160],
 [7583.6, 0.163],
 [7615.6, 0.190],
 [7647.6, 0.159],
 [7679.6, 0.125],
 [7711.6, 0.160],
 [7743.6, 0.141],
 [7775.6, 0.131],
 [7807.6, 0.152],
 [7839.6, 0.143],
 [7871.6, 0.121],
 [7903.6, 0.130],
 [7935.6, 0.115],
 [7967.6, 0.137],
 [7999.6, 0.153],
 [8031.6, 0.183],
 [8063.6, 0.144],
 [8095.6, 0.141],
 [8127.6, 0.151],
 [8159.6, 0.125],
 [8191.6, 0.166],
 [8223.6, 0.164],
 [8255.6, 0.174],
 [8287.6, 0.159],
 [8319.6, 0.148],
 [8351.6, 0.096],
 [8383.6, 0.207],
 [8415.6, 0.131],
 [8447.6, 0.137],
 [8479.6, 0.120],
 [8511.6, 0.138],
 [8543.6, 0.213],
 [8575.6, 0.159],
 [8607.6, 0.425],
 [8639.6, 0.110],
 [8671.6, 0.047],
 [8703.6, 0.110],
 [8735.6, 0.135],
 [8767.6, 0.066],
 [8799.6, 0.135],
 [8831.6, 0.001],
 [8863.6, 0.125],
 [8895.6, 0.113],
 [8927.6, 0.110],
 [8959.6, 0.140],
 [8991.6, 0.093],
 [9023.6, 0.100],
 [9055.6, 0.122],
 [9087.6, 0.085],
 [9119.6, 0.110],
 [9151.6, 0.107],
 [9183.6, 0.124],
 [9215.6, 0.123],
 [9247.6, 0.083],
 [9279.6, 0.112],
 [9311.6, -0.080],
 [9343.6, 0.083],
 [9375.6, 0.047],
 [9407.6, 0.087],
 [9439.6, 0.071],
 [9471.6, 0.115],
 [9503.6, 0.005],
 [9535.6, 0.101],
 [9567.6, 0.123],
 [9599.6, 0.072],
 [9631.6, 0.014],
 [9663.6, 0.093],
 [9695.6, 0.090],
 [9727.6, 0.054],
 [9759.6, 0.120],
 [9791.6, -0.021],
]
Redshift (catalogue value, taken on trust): 0.721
